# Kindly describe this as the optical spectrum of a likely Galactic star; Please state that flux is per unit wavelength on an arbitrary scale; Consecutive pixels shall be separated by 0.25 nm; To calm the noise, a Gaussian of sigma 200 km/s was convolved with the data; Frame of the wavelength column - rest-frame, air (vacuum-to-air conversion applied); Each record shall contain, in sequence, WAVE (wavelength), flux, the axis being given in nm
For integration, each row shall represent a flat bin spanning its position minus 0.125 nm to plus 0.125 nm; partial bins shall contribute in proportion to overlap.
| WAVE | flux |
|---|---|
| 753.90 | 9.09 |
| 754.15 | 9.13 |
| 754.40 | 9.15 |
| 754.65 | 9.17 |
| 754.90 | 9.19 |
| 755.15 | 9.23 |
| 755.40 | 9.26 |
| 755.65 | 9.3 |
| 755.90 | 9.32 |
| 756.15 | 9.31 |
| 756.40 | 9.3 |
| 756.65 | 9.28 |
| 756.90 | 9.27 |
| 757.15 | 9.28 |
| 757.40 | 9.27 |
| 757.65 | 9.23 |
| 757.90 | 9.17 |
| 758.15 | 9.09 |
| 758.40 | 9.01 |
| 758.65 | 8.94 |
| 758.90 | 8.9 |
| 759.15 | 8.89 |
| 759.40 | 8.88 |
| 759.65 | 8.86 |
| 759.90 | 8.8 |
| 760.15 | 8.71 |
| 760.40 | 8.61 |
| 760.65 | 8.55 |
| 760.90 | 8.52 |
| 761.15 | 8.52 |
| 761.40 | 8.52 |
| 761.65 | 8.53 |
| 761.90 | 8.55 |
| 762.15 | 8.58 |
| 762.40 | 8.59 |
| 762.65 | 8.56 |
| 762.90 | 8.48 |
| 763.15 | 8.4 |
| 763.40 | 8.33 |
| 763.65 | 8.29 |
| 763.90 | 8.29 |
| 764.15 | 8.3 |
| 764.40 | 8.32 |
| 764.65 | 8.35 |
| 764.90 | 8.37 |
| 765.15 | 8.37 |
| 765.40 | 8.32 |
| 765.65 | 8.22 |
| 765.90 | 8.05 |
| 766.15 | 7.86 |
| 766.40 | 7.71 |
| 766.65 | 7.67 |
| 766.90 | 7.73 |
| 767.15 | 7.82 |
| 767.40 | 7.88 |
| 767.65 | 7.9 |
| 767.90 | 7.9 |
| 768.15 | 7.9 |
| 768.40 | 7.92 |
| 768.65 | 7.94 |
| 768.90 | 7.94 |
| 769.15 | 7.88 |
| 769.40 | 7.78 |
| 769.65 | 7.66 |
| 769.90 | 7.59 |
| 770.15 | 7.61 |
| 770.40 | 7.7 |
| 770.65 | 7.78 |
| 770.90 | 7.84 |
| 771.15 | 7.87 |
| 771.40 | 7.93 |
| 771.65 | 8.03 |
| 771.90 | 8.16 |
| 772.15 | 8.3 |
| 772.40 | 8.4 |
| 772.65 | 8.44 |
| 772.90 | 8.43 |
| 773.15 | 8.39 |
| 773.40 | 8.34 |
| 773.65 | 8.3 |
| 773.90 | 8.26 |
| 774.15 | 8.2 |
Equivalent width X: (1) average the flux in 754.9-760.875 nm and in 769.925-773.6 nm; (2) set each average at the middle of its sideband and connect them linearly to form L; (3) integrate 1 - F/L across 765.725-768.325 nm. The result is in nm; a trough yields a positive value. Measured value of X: 0.17 nm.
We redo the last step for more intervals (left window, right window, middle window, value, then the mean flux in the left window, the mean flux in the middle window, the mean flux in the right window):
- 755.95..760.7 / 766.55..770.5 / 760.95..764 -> 0.02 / 9.03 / 8.47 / 7.8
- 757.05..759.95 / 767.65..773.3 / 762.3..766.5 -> 0.11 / 9.03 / 8.28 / 7.97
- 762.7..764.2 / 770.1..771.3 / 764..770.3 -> 0.08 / 8.36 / 7.96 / 7.77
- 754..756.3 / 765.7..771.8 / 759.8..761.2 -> 0.01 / 9.23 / 8.62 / 7.83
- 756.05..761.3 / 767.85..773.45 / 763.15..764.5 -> 0.04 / 8.97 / 8.31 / 7.98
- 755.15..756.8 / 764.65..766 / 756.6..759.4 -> -0.01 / 9.29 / 9.11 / 8.28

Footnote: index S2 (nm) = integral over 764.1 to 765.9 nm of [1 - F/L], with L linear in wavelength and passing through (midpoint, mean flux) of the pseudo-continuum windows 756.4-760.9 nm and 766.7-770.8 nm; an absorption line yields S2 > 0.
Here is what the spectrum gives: -0.01 nm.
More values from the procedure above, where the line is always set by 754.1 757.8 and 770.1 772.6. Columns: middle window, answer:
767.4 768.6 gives 0.052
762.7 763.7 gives 0.030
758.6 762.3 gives 0.081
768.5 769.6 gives 0.041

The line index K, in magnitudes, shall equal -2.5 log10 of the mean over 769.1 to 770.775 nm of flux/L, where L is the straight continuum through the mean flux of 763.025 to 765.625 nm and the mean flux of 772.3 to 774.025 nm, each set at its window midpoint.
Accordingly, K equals 0.09 mag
